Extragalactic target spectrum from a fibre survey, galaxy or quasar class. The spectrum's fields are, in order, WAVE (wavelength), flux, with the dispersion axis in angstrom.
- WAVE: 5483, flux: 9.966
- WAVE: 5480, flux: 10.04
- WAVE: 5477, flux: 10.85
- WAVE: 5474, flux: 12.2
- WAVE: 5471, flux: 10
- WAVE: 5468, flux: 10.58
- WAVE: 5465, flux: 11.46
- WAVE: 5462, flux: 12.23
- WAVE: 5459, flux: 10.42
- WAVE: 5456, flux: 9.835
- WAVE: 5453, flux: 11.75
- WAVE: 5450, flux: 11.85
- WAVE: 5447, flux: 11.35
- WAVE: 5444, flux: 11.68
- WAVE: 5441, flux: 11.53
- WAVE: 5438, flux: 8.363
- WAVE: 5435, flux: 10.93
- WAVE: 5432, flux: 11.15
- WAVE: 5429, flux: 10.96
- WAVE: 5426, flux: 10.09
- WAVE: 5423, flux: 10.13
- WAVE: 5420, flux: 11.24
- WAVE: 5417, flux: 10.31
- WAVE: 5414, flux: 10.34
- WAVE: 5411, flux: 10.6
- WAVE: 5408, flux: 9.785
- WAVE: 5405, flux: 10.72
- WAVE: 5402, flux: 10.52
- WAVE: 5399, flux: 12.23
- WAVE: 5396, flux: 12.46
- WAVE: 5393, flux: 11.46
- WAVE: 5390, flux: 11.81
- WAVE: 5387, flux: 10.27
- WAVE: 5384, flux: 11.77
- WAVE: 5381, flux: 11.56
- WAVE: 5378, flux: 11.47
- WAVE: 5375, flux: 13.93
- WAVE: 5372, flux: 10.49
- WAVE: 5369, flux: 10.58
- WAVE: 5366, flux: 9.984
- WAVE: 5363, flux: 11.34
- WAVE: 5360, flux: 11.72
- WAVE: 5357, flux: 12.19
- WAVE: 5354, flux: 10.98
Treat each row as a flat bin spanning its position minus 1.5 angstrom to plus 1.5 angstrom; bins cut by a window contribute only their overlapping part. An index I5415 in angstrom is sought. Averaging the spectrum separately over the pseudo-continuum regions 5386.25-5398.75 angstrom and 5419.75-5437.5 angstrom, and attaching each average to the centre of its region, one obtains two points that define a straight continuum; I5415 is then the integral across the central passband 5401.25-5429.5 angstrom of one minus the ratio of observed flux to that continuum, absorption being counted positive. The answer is 1.33 angstrom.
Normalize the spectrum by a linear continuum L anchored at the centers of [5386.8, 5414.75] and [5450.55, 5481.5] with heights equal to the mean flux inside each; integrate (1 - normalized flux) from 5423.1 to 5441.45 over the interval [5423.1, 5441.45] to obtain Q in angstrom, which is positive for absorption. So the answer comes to 1.01 angstrom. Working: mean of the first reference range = 11.1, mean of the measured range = 10.4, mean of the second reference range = 11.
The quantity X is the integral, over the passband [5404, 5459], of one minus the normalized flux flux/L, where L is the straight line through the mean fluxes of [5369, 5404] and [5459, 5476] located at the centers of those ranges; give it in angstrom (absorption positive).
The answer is 3.3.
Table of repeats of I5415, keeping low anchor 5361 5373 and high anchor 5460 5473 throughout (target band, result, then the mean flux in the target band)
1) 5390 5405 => -1.12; 11.6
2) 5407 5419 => 0.59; 10.3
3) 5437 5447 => 0.20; 10.8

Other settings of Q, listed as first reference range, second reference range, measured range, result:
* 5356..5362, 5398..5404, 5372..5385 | -0.5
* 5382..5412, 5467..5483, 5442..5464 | -1.0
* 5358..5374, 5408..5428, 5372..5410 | -2.6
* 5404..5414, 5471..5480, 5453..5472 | 0.1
